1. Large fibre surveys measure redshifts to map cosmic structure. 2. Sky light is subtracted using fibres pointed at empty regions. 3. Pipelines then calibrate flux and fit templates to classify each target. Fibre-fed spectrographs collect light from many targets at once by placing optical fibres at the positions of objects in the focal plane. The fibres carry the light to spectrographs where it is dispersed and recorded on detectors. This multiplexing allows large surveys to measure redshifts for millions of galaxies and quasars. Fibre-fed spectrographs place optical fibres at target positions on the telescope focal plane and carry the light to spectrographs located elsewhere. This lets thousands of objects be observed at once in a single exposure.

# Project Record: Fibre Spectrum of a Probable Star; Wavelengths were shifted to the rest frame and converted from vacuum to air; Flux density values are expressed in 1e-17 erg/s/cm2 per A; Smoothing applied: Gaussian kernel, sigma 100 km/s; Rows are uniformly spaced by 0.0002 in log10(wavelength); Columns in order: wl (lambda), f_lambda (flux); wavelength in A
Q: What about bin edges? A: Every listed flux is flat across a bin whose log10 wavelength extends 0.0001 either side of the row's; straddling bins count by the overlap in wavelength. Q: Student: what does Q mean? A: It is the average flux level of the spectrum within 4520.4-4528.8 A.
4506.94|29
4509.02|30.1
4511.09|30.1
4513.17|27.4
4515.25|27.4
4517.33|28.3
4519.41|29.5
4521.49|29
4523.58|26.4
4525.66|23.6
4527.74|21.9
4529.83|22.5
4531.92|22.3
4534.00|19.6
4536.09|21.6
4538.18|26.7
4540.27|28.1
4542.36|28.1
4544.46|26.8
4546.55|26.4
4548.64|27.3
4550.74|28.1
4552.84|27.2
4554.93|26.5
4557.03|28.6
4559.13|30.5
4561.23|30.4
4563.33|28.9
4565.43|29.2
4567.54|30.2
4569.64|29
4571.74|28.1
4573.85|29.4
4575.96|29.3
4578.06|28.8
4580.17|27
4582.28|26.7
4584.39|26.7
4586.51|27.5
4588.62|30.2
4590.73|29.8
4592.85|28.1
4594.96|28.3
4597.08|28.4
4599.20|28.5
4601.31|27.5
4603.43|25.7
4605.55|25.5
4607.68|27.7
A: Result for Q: 25.2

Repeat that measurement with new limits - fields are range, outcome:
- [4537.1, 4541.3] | 27.3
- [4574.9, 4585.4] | 27.7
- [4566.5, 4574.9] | 29.2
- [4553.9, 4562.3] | 29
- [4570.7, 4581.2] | 28.5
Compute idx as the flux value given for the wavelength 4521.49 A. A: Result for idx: 29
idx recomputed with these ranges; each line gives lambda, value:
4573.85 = 29.4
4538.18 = 26.7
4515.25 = 27.4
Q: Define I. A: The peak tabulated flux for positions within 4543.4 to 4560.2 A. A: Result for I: 30.5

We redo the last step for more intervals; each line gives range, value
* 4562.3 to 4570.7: 30.2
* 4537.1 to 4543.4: 28.1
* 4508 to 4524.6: 30.1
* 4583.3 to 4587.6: 27.5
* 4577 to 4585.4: 28.8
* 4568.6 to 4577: 29.4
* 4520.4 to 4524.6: 29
